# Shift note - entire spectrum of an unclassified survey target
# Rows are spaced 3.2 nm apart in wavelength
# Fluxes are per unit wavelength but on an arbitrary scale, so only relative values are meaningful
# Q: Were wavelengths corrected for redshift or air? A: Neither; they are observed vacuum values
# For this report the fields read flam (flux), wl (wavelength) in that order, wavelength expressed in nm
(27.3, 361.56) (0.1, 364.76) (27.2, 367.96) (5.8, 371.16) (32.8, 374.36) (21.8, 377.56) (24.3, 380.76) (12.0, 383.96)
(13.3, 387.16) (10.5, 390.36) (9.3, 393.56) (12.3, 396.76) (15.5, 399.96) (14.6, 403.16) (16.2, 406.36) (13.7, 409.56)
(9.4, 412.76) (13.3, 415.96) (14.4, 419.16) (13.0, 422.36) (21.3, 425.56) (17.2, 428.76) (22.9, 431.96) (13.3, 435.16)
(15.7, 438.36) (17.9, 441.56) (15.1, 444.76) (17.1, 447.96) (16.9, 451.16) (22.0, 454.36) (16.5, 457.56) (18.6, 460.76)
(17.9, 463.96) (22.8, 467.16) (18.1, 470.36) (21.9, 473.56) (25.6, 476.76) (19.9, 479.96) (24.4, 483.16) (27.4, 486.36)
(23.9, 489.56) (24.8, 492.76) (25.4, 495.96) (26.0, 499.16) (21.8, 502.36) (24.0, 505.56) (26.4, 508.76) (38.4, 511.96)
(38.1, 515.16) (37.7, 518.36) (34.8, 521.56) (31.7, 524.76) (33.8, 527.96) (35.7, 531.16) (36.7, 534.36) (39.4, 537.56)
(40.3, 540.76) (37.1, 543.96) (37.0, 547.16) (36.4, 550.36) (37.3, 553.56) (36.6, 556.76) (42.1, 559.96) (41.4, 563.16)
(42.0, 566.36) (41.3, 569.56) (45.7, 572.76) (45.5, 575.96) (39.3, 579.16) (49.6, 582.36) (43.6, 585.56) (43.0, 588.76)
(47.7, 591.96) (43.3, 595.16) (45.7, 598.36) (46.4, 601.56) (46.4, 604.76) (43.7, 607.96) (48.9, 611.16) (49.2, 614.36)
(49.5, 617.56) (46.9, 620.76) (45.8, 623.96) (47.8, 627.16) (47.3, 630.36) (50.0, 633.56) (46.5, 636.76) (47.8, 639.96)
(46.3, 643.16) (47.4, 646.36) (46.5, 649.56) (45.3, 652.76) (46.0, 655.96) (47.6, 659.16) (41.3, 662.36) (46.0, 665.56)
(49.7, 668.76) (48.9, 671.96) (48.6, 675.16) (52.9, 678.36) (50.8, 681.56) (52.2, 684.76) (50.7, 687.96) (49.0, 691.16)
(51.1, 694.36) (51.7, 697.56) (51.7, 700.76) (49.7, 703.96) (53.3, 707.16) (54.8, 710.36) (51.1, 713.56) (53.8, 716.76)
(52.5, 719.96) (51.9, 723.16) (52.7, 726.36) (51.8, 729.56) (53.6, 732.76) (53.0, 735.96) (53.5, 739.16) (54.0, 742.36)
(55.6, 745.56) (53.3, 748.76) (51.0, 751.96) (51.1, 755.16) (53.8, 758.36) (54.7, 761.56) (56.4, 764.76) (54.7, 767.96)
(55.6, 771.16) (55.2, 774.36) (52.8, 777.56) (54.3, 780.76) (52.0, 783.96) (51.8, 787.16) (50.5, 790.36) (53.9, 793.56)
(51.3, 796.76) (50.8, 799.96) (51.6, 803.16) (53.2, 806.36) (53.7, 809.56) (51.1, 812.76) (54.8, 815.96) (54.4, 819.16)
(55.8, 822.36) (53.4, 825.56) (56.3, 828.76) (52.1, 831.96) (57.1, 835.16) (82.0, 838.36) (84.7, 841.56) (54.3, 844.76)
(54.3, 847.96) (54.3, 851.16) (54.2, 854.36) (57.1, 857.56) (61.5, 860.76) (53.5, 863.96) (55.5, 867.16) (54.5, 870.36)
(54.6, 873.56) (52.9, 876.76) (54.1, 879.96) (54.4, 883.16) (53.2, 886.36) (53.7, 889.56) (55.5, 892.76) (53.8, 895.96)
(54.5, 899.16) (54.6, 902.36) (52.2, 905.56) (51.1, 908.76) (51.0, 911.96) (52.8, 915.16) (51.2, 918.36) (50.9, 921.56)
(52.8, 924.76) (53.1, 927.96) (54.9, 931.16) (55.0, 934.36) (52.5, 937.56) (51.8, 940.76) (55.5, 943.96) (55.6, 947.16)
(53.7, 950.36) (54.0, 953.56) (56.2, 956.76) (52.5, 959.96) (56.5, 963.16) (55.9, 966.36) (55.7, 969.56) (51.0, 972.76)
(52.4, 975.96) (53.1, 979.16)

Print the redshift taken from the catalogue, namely 0.28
